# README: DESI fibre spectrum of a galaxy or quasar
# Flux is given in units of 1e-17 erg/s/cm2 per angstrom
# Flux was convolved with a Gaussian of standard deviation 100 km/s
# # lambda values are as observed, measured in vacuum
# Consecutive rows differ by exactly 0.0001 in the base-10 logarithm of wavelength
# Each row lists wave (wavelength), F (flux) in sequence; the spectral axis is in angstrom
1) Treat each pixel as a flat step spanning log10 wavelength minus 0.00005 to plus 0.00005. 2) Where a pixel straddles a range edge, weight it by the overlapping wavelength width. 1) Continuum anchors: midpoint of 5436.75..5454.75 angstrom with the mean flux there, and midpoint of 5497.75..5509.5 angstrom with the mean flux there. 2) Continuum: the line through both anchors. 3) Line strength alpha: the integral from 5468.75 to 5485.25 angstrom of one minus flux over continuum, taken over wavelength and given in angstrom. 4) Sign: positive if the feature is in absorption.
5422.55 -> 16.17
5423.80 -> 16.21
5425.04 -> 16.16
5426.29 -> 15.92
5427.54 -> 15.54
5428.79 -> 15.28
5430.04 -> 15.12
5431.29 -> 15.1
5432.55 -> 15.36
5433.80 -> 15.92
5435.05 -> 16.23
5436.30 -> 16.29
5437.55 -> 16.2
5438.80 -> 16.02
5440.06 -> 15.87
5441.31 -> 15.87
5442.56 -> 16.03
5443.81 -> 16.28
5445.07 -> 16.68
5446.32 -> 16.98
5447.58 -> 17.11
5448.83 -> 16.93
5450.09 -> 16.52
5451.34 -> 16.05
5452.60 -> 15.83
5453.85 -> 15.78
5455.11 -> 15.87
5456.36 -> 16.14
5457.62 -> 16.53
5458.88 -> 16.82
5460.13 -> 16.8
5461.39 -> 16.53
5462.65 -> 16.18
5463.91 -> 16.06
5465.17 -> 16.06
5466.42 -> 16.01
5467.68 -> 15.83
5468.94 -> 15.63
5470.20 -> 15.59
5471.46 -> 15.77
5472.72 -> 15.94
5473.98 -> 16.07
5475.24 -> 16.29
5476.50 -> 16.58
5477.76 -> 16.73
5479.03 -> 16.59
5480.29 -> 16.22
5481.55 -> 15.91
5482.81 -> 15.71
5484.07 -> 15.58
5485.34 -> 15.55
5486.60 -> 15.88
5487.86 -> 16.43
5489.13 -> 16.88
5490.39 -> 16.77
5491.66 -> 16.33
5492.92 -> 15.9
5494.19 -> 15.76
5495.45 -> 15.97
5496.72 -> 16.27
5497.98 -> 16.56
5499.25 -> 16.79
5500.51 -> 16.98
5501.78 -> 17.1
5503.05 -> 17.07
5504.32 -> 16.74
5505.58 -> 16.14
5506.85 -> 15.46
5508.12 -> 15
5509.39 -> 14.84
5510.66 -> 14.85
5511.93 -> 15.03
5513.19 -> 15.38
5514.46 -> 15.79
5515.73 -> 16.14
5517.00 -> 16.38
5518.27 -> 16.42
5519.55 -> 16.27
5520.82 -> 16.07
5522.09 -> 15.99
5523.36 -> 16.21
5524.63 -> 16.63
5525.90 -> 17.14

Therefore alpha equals 0.3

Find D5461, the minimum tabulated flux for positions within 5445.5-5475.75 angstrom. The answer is 15.59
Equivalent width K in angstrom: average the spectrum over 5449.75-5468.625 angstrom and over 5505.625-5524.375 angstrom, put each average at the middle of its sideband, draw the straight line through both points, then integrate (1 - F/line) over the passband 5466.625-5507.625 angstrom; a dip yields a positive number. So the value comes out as -0.6 angstrom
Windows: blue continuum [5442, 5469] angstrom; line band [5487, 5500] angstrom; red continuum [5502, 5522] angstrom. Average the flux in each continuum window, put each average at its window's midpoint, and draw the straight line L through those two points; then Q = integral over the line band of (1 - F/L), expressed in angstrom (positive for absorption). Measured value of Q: -0.3 angstrom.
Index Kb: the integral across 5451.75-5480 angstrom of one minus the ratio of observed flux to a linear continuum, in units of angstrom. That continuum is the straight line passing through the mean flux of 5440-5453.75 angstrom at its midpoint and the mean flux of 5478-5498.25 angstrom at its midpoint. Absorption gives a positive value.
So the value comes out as 0.2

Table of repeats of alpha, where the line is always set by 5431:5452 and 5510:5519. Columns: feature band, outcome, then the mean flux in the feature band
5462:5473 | 0.10 angstrom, 15.9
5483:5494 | -0.17 angstrom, 16.1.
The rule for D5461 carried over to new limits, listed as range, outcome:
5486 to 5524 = 14.84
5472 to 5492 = 15.55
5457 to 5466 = 16.06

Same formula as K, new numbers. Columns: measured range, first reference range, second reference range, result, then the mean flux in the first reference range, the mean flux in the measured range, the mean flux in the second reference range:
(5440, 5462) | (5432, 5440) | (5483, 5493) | -0.5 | 16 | 16.4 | 16.2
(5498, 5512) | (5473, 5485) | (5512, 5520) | 0.0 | 16.2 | 16.1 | 16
